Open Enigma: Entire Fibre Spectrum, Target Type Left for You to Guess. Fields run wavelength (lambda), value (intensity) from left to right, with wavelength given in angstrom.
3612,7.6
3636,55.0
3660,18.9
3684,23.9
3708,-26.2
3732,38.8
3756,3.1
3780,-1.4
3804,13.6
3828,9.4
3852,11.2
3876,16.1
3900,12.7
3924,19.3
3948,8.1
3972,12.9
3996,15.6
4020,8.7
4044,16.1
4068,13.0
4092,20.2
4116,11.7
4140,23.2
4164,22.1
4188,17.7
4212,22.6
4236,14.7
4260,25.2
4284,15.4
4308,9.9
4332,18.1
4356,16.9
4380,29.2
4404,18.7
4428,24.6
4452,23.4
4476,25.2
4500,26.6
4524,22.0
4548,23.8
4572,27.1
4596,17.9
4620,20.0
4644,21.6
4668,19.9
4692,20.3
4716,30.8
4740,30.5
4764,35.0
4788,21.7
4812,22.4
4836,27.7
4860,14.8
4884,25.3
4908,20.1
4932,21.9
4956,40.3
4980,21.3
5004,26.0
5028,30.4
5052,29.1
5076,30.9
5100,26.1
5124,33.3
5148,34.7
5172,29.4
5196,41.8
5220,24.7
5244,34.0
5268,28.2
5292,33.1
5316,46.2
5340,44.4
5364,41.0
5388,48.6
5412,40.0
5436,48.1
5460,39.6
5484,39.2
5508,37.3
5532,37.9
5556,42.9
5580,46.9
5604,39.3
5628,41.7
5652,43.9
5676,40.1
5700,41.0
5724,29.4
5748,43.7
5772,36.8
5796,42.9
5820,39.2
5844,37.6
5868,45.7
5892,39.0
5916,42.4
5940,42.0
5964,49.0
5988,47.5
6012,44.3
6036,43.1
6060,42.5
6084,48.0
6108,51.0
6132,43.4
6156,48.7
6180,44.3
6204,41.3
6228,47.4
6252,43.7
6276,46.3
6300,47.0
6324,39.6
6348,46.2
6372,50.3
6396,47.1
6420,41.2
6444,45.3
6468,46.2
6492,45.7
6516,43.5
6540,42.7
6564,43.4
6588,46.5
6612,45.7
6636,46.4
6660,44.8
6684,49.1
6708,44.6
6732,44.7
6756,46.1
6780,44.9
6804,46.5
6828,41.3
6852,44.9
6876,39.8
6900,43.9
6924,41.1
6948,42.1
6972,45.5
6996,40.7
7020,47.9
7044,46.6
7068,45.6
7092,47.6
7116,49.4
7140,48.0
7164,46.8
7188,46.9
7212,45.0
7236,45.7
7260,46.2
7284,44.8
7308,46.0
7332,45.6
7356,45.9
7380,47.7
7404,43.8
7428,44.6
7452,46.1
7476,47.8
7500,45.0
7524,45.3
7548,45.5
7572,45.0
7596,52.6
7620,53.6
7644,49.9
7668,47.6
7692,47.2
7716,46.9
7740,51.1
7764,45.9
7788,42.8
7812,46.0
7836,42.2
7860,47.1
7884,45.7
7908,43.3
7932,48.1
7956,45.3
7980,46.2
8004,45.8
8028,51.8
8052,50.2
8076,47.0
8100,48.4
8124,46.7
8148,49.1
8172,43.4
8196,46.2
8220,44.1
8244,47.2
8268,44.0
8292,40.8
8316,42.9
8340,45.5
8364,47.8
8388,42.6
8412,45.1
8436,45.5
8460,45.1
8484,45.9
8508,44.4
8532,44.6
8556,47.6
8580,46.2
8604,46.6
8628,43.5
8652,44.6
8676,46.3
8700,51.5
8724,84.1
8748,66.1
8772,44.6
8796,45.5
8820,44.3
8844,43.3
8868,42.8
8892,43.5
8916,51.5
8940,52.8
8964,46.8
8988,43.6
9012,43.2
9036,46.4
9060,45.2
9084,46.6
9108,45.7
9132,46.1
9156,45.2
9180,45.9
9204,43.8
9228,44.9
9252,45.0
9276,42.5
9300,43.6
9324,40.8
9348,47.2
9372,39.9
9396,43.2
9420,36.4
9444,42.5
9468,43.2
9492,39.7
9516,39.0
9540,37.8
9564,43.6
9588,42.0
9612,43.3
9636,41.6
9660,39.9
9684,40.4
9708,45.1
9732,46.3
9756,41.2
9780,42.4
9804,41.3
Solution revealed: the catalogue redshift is 0.328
